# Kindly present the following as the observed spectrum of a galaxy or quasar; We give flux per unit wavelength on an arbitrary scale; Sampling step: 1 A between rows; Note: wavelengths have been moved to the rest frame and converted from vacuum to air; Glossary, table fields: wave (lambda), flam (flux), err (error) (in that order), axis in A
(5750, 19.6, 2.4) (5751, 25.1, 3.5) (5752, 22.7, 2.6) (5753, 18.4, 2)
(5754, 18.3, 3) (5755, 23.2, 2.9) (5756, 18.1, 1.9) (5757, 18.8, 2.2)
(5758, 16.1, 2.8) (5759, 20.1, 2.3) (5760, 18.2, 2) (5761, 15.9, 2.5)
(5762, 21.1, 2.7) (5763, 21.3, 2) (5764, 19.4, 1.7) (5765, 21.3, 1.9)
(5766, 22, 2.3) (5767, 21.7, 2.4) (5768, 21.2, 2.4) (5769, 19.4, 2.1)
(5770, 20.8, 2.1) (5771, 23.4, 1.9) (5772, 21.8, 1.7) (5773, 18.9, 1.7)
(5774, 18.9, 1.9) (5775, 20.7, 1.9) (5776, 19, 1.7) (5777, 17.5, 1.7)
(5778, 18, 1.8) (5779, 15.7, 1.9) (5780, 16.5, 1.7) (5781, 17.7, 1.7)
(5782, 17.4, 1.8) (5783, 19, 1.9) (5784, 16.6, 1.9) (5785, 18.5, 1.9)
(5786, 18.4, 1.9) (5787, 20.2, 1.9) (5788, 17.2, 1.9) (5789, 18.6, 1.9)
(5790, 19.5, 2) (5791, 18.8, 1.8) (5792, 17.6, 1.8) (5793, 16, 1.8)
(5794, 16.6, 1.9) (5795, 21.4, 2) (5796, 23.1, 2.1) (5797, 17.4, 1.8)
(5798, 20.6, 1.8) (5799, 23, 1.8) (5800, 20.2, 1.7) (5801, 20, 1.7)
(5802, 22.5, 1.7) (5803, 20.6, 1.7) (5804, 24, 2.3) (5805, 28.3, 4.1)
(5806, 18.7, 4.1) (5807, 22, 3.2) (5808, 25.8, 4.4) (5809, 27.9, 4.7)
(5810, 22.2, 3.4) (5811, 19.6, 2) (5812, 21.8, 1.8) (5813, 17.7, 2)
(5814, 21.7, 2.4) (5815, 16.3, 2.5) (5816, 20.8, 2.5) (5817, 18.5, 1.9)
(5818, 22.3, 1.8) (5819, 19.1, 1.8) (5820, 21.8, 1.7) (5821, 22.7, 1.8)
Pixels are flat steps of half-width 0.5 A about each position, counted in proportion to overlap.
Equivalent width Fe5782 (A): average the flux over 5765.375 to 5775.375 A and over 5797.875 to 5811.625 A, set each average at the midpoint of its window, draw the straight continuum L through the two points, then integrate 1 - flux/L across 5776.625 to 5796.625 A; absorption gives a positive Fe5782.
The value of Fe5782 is 3.2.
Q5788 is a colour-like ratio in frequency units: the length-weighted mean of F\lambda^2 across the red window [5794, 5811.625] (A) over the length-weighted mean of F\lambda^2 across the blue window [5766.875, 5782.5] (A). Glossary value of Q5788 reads 1.2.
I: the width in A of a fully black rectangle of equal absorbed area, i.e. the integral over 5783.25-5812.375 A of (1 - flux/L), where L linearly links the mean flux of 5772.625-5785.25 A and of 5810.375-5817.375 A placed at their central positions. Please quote -2.6 A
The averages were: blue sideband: 18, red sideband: 19.6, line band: 20.6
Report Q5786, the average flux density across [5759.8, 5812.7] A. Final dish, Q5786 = 20.1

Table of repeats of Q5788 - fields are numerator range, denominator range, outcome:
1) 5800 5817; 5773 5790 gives 1.21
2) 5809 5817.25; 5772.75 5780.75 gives 1.14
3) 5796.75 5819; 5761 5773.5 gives 1.04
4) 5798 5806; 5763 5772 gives 1.06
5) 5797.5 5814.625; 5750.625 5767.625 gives 1.12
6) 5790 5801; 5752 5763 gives 1.03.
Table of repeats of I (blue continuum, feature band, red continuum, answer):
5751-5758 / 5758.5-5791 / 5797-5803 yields 1.84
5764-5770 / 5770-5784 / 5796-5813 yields 1.61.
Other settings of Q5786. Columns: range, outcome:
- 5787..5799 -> 19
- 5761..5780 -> 19.9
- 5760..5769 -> 20.3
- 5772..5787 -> 18.3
